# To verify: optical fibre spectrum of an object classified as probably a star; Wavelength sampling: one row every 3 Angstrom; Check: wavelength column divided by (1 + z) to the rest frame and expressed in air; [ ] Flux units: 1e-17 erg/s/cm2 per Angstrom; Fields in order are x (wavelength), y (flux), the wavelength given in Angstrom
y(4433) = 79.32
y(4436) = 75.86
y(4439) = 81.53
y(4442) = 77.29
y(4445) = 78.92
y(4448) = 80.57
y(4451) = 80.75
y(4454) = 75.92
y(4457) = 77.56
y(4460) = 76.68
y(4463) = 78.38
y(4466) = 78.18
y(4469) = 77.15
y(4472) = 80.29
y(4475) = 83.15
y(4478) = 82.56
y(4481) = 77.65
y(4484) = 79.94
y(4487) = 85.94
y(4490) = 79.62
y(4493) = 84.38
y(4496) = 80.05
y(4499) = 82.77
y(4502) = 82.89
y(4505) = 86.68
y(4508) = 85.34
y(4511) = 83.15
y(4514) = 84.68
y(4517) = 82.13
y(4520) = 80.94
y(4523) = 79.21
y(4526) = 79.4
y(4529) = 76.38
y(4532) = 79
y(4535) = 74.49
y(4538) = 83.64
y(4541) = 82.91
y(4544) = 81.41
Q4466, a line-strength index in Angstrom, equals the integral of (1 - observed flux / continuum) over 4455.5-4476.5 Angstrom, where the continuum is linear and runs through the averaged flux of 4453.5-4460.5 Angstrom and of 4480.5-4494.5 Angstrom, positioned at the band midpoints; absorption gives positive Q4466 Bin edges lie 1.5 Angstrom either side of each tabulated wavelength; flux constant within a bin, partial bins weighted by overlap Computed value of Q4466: -0.12 Angstrom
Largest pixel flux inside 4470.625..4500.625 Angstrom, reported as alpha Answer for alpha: 85.94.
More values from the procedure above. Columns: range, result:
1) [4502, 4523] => 86.68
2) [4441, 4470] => 80.75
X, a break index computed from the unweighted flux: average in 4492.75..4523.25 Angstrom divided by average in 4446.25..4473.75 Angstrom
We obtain 1.1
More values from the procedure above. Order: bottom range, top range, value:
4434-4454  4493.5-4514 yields 1.06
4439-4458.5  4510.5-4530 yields 1.03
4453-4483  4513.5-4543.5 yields 1.02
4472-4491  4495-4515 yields 1.03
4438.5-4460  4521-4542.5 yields 1.01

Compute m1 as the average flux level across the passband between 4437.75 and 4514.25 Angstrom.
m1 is 80.8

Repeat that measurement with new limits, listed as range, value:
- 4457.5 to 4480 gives 79.4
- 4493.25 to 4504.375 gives 82.6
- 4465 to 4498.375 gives 80.9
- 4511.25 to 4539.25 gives 80.1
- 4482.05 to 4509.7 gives 83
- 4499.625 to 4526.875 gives 82.8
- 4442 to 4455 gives 79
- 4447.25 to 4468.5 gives 78.2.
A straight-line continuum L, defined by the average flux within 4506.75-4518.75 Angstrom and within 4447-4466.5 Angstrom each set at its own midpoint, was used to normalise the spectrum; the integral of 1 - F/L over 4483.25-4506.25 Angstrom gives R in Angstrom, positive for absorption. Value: -0.2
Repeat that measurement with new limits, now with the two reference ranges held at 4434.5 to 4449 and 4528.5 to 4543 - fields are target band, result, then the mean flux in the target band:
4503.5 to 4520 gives -1.0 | 84.1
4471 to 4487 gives -0.4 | 81.2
